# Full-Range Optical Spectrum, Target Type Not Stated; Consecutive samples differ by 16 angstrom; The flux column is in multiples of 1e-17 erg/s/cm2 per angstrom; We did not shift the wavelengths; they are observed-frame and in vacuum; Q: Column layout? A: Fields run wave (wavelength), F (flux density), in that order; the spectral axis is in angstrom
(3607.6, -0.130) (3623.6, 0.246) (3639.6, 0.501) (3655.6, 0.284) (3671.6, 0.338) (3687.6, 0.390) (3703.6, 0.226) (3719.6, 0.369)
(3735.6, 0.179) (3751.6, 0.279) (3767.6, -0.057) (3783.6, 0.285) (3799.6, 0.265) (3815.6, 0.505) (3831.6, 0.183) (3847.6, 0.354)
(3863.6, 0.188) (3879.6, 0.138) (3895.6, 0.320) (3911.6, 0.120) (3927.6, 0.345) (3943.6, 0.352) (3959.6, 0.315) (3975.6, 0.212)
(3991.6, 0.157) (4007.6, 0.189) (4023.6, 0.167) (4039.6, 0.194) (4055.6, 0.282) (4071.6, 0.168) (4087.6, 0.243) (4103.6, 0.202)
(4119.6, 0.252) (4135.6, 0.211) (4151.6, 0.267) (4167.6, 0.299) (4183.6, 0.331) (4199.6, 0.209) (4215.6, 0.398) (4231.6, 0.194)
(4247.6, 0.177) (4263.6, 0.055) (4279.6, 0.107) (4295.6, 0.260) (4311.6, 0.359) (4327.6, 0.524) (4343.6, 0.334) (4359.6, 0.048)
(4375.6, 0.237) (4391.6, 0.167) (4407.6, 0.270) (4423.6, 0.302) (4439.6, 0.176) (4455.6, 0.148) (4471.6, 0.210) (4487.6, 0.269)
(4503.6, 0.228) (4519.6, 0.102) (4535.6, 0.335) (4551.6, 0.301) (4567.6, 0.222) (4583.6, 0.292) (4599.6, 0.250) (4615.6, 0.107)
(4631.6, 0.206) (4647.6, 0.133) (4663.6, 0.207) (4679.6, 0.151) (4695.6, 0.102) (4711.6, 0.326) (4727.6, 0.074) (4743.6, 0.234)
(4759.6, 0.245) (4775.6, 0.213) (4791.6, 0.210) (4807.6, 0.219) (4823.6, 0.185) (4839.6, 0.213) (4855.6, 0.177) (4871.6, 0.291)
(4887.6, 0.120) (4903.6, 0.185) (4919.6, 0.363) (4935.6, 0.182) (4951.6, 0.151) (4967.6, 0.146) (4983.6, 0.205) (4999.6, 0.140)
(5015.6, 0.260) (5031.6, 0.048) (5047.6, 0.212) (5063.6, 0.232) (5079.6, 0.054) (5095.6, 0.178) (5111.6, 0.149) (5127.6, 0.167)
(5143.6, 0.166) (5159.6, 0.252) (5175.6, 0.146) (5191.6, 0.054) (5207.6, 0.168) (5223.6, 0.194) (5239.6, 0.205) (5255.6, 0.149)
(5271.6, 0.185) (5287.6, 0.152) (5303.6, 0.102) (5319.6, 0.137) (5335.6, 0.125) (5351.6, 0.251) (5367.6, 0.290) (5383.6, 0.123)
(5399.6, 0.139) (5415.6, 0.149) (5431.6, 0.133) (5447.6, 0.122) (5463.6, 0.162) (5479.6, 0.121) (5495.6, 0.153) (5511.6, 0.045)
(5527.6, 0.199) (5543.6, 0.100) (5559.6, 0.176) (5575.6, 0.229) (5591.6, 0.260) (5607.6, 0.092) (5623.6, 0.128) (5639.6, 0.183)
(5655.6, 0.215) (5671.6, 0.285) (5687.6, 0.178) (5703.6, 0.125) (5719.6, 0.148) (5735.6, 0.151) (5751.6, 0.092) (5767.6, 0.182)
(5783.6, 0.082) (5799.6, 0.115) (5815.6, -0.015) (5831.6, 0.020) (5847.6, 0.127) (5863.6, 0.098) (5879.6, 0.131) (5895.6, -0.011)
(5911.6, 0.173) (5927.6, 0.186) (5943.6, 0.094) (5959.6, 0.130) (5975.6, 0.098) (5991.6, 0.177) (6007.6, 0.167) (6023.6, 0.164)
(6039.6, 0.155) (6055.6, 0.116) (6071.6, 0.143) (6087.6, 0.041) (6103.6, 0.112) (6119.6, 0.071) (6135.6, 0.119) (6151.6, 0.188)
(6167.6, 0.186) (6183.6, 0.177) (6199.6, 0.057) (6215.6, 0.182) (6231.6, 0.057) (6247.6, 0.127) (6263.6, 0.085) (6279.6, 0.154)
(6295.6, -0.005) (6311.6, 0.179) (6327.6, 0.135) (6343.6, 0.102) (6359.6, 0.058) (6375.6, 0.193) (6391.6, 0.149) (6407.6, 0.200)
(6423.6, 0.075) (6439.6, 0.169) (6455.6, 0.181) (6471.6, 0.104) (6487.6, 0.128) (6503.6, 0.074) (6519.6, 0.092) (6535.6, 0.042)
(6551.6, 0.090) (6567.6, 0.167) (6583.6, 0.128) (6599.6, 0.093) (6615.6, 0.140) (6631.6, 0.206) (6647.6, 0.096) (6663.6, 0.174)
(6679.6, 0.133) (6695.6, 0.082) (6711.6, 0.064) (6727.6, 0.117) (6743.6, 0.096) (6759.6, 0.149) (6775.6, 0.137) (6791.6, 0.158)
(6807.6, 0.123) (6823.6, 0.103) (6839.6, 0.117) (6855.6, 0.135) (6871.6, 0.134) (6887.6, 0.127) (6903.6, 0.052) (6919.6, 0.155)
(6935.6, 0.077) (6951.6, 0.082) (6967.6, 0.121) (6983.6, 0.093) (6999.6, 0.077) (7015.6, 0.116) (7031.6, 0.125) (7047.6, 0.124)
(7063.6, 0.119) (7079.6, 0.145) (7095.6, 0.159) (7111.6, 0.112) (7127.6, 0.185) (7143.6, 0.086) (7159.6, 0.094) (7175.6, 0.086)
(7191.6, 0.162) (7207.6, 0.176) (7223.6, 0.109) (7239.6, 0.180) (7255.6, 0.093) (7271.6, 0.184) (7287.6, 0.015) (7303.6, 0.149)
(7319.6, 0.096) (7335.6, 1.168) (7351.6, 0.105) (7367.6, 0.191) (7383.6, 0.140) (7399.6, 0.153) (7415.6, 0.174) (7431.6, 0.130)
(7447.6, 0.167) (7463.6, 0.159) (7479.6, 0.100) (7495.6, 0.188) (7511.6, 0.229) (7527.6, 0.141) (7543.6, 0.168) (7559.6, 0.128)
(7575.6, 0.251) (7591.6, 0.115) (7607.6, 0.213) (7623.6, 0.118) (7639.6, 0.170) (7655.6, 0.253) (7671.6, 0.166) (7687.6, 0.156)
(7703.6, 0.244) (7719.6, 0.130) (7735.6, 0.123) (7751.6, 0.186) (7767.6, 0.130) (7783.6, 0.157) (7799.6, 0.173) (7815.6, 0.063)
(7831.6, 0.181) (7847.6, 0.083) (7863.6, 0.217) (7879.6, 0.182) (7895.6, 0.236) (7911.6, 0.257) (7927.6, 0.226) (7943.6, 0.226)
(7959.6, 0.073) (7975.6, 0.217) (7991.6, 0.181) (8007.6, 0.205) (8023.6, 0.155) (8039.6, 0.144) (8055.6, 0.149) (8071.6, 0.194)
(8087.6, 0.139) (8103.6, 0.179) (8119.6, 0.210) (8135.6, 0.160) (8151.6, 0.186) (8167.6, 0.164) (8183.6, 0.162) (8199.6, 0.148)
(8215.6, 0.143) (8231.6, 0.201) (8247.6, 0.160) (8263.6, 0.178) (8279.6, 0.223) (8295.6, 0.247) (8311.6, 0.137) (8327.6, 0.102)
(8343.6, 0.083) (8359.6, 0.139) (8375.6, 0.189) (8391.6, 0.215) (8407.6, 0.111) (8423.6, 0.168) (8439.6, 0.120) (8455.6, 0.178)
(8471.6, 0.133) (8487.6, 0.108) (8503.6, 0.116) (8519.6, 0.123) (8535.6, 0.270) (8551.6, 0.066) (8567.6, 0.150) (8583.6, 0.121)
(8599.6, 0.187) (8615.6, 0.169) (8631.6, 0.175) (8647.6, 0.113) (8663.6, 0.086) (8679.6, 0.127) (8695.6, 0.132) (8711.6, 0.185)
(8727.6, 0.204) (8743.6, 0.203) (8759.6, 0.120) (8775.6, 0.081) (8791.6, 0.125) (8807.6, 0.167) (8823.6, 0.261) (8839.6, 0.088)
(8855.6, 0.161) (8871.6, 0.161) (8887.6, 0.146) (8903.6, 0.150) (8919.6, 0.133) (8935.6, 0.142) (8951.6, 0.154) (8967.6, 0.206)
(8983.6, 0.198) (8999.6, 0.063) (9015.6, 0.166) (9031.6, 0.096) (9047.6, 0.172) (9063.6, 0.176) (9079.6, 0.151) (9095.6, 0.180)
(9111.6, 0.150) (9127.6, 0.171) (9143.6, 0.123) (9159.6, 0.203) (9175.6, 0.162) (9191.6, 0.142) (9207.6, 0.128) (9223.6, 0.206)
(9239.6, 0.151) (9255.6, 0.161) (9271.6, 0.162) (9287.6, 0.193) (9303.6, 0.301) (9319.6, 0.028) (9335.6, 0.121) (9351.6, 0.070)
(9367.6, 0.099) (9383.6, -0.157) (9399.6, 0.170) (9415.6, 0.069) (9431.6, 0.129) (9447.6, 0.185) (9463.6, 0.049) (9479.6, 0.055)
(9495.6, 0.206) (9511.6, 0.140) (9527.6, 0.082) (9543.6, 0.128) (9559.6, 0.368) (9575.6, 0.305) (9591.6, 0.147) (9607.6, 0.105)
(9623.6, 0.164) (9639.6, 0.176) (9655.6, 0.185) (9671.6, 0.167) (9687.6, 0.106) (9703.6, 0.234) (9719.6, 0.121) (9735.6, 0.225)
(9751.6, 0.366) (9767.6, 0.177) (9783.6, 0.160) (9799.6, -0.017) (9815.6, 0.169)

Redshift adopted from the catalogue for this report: 0.97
